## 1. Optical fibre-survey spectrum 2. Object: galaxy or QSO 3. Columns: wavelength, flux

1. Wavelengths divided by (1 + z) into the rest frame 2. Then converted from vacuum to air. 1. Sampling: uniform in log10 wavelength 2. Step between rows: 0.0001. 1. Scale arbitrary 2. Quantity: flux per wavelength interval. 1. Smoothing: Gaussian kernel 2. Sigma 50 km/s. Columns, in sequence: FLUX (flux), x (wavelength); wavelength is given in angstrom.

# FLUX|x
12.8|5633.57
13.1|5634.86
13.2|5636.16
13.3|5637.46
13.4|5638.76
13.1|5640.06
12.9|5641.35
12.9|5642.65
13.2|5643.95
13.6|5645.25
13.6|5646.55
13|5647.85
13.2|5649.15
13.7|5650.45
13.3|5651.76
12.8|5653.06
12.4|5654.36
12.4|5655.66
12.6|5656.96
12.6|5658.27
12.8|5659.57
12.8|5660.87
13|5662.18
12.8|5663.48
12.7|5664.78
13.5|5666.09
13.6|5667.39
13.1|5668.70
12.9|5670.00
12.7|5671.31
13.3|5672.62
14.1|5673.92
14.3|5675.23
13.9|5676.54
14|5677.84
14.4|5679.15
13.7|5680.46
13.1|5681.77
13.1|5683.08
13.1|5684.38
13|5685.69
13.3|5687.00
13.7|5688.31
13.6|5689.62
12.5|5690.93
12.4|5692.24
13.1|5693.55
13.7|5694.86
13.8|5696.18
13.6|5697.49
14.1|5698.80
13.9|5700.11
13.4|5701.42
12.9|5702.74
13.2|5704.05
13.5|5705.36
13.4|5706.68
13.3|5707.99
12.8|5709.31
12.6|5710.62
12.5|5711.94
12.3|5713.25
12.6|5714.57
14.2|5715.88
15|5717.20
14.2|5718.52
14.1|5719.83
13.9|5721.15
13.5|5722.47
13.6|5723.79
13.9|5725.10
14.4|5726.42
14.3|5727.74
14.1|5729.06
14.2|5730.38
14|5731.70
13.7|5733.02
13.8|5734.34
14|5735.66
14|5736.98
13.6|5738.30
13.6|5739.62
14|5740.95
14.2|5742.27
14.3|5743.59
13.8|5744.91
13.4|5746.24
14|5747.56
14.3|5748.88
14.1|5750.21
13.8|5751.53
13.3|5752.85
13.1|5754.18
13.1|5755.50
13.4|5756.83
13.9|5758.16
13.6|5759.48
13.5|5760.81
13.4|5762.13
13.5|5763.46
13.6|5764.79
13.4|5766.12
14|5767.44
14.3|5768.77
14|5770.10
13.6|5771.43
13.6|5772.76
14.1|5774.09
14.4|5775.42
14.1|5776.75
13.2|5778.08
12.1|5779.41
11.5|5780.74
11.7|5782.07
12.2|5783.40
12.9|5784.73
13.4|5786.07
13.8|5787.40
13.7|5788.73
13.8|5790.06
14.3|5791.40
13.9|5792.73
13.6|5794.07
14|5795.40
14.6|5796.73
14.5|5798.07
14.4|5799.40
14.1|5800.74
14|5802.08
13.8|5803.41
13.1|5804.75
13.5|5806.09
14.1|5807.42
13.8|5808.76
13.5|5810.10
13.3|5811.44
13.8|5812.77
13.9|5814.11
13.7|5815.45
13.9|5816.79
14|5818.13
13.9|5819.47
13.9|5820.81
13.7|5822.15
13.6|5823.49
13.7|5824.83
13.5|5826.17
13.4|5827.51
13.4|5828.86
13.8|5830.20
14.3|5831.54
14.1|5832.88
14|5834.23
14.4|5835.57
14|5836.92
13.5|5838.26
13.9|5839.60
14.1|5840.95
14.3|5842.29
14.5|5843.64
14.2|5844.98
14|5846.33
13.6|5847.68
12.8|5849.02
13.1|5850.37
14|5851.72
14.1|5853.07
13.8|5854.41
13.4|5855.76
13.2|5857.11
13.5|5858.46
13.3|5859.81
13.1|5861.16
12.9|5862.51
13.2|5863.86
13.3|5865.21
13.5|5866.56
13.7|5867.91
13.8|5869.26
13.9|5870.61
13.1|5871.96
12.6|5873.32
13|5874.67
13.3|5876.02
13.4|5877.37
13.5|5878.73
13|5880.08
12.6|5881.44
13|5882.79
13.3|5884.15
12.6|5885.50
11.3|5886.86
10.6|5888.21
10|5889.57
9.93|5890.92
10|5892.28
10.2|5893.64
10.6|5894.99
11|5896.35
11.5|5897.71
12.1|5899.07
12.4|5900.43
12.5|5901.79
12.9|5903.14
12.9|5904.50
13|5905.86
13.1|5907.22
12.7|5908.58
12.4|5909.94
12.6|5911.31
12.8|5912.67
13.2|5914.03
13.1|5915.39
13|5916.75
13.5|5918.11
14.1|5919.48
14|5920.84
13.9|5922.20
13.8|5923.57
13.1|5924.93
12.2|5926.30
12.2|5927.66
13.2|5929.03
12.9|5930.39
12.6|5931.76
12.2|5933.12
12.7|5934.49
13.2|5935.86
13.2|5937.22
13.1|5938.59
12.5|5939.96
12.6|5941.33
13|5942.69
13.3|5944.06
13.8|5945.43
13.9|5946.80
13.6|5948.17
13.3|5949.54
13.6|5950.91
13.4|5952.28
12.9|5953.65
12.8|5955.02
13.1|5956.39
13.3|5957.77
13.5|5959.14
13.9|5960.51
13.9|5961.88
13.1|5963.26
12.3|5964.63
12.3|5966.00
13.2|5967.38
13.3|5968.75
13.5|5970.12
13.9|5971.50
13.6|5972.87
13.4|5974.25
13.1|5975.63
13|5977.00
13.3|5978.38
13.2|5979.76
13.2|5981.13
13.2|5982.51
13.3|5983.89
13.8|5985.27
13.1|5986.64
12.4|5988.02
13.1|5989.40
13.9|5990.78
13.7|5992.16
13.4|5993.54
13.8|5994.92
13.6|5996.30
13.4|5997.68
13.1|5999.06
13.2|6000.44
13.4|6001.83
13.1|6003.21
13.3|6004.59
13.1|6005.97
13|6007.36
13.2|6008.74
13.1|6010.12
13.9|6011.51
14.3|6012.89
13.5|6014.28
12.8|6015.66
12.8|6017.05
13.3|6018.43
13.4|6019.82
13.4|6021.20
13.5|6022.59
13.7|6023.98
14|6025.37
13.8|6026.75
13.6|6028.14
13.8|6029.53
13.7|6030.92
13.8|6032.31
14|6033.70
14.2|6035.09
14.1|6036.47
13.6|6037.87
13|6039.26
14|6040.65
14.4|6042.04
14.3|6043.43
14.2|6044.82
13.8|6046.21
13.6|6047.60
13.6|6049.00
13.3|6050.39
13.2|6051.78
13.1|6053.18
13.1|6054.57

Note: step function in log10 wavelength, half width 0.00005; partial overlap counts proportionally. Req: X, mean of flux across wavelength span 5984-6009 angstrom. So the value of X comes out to 13.3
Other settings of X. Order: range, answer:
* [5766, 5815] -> 13.6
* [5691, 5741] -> 13.6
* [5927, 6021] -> 13.2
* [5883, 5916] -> 12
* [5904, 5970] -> 13.1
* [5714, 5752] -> 14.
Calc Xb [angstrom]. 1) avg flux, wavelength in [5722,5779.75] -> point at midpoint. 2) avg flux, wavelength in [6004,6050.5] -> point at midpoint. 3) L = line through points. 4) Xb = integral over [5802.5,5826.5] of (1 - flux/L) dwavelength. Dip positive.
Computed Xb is 0.05 angstrom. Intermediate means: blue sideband 13.8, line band 13.7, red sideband 13.6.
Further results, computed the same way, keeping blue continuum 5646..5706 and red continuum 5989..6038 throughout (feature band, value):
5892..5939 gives 2.8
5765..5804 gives -0.8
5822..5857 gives -1.1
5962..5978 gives 0.4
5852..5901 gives 3.1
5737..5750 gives -0.6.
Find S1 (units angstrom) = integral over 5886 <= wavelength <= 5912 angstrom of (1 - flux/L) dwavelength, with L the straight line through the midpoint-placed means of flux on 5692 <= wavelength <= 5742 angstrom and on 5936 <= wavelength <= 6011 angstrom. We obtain 3.3 angstrom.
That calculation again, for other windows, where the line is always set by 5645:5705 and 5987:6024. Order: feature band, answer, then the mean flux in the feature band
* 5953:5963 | 0.0 angstrom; 13.3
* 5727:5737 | -0.6 angstrom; 14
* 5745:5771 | -0.8 angstrom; 13.7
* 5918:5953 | 0.4 angstrom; 13.2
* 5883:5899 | 2.7 angstrom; 11.1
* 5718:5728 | -0.5 angstrom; 14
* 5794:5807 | -0.7 angstrom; 14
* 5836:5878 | -0.8 angstrom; 13.6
